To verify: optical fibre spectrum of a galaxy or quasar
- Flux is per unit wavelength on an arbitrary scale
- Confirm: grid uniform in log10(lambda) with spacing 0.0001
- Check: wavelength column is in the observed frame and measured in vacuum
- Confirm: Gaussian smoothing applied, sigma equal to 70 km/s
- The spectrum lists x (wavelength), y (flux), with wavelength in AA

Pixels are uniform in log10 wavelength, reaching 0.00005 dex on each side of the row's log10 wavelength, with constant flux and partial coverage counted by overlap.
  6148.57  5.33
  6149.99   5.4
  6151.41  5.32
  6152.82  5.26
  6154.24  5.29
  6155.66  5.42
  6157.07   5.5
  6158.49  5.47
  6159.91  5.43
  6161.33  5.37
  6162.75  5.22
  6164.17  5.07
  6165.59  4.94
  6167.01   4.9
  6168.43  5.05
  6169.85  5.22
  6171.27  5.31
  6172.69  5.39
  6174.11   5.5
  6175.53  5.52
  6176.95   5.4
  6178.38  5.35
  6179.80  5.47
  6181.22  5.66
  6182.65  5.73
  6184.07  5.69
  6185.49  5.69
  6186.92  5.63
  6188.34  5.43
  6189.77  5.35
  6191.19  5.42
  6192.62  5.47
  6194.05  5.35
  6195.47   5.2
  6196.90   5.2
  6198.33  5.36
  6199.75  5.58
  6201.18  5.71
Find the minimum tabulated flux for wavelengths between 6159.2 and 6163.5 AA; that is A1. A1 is 5.22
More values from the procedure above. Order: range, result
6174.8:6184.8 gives 5.35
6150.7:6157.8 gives 5.26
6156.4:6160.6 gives 5.43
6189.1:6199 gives 5.2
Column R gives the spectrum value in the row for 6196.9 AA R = 5.2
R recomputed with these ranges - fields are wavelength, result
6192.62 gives 5.47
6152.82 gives 5.26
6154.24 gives 5.29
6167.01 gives 4.9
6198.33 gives 5.36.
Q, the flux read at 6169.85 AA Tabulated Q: 5.22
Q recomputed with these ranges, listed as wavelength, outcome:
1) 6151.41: 5.32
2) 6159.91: 5.43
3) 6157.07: 5.5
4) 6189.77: 5.35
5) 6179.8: 5.47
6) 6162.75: 5.22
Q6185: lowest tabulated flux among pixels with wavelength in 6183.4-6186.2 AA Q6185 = 5.69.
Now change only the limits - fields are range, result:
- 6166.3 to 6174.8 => 4.9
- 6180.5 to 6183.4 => 5.66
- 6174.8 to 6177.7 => 5.4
